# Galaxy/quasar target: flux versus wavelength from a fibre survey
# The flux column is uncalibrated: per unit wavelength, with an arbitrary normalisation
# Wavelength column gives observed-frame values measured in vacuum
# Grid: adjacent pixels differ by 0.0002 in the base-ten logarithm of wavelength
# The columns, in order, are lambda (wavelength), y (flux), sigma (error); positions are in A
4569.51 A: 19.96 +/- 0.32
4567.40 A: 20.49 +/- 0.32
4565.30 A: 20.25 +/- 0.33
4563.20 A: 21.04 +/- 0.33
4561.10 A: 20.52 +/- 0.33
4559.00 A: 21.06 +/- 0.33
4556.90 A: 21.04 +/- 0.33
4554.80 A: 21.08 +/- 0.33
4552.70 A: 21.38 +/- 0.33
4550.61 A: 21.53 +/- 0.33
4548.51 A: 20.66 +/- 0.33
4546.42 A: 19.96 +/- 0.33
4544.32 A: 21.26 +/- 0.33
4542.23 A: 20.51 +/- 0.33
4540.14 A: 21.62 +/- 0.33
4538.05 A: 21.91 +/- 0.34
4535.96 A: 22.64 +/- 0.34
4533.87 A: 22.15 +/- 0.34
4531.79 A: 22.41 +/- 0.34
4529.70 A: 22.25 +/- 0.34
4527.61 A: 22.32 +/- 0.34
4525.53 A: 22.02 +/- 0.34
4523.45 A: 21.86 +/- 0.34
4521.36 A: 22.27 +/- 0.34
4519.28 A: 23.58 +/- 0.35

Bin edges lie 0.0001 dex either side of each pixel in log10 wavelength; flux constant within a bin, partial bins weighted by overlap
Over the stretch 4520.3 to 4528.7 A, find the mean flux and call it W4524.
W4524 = 22.1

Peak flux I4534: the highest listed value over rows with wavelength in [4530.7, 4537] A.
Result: 22.64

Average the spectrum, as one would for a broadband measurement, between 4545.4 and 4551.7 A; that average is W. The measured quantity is 20.7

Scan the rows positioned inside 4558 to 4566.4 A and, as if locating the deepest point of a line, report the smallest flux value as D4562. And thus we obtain 20.25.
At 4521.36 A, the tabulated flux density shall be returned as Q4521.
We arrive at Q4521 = 22.27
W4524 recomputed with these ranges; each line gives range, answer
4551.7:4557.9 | 21.1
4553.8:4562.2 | 20.9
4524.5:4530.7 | 22.2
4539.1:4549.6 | 20.8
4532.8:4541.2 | 22.1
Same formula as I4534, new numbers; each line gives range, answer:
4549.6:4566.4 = 21.53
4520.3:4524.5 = 22.27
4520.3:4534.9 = 22.41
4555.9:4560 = 21.06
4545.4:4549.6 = 20.66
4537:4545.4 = 21.91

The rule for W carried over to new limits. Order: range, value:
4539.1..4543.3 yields 21.1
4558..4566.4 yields 20.7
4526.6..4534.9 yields 22.3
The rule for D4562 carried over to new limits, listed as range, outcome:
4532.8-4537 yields 22.15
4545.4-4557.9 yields 19.96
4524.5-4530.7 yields 22.02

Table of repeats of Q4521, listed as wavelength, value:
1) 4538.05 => 21.91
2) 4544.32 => 21.26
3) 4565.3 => 20.25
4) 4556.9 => 21.04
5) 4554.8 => 21.08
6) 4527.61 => 22.32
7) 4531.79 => 22.41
